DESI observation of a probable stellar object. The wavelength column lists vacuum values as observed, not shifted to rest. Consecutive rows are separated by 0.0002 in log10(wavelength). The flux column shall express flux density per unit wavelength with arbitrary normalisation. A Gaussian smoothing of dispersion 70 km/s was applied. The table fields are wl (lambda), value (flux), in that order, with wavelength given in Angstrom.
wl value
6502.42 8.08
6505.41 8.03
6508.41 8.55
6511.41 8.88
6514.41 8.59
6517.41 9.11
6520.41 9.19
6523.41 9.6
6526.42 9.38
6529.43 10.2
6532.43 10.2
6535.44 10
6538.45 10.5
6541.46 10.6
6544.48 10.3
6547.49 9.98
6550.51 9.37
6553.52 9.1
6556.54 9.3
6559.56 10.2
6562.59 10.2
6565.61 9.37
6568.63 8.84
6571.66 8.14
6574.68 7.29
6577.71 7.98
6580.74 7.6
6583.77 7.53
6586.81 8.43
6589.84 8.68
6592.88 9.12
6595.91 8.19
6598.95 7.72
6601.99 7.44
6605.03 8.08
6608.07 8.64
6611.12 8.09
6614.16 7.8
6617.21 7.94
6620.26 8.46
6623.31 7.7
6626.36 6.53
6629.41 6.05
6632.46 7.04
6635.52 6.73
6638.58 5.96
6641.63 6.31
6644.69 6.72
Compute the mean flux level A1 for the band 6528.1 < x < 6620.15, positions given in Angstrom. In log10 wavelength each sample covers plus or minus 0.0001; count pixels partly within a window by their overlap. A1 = 8.88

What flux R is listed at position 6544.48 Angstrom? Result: 10.3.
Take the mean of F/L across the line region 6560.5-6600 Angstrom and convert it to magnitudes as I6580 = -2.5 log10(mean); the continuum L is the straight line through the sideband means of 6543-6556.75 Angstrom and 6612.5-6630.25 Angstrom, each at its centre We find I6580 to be 0.037 mag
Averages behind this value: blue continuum 9.64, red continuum 7.47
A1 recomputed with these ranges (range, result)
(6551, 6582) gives 8.83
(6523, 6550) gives 10.1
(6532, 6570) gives 9.84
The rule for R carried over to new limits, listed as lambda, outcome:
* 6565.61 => 9.37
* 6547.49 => 9.98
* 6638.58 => 5.96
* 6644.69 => 6.72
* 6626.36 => 6.53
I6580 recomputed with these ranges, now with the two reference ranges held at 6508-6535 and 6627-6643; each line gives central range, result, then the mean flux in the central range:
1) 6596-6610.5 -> -0.11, 8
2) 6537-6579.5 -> -0.11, 9.36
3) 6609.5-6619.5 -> -0.15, 7.98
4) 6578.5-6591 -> -0.04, 8.04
